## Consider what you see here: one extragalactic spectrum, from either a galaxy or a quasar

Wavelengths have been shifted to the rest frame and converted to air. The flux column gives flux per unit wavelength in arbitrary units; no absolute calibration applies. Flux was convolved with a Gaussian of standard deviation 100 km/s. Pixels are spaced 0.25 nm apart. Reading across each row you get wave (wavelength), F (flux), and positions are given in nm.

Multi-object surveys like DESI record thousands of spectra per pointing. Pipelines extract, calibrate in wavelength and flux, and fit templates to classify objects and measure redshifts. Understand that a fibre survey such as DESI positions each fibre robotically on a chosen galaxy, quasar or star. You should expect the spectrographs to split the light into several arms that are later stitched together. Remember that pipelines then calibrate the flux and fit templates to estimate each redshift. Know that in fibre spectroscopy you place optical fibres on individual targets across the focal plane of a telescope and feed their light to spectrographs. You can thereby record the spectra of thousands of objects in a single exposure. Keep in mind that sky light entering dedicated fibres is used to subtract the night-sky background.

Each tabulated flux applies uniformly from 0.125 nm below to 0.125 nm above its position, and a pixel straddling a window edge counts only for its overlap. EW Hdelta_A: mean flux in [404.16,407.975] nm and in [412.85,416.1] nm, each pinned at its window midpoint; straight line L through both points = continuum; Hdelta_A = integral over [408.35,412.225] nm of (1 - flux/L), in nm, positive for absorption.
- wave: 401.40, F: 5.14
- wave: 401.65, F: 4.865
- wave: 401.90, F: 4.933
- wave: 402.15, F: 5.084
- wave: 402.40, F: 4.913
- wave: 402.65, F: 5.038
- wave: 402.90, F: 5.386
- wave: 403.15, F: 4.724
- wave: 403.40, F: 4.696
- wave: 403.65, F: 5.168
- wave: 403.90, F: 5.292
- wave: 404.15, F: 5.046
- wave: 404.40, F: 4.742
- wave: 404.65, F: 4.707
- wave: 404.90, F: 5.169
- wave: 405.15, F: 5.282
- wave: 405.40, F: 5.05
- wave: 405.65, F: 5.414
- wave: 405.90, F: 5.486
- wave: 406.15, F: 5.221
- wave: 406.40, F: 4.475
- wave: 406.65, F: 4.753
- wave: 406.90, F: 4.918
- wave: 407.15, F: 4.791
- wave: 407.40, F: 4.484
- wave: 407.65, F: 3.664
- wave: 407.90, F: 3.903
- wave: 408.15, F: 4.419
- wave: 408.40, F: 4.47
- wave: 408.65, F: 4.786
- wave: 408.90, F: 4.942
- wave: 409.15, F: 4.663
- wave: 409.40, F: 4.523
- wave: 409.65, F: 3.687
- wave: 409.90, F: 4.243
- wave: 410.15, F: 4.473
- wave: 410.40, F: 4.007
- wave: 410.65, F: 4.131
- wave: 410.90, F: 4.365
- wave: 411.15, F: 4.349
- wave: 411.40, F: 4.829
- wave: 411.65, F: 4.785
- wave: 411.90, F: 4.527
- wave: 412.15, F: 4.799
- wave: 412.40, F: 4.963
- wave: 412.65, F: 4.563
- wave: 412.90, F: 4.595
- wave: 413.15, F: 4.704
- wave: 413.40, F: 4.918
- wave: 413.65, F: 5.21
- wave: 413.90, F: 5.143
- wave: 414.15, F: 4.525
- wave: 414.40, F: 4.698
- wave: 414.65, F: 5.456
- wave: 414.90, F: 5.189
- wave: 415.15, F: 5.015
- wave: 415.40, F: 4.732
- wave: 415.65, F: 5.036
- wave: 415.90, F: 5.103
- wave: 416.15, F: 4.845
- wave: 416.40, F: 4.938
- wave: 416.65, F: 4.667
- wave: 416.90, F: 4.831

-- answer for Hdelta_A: 0.33 nm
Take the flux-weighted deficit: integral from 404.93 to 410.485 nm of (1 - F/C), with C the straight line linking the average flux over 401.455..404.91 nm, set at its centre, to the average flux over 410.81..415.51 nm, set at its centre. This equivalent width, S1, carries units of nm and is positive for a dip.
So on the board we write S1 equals 0.31 nm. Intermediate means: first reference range 4.98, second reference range 4.81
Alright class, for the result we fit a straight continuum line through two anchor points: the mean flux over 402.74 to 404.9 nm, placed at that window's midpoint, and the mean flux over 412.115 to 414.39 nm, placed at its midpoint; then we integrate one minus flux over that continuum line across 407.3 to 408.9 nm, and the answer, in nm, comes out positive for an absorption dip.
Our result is 0.19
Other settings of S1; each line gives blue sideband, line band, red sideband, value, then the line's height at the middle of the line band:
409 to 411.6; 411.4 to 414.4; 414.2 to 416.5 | -0.08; 4.68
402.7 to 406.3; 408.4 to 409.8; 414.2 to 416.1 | 0.15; 5.06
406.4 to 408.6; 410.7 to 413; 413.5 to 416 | 0.08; 4.78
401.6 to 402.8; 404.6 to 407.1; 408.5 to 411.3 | -0.19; 4.7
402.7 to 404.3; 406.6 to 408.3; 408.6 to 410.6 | 0.08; 4.62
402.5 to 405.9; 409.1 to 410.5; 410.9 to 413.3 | 0.16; 4.78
